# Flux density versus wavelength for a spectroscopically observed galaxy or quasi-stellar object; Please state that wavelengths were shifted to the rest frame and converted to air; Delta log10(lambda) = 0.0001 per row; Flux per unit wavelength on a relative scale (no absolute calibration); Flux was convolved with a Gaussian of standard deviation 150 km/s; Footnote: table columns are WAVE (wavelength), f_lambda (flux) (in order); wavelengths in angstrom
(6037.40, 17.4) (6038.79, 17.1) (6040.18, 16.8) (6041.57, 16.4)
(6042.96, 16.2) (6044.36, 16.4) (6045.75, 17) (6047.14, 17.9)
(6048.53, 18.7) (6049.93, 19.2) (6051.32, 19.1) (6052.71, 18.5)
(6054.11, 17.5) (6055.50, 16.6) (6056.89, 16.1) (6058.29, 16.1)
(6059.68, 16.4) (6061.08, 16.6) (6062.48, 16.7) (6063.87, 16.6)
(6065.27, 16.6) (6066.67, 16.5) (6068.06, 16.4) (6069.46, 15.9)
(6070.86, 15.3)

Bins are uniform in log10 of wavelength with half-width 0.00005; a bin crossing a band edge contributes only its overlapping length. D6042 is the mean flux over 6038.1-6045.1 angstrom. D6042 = 16.6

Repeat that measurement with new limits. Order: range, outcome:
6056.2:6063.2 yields 16.4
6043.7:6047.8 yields 17.1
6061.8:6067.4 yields 16.6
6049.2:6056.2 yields 18.2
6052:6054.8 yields 18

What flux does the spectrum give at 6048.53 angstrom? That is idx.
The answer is 18.7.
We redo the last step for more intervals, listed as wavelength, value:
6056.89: 16.1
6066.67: 16.5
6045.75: 17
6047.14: 17.9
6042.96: 16.2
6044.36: 16.4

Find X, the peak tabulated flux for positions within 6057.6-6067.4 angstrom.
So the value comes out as 16.7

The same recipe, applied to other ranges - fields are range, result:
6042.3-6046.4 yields 17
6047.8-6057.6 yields 19.2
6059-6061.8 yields 16.6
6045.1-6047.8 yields 17.9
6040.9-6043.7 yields 16.4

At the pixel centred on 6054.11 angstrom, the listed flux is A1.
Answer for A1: 17.5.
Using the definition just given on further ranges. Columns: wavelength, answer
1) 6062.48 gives 16.7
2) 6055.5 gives 16.6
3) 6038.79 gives 17.1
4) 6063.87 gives 16.6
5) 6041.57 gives 16.4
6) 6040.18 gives 16.8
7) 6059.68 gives 16.4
